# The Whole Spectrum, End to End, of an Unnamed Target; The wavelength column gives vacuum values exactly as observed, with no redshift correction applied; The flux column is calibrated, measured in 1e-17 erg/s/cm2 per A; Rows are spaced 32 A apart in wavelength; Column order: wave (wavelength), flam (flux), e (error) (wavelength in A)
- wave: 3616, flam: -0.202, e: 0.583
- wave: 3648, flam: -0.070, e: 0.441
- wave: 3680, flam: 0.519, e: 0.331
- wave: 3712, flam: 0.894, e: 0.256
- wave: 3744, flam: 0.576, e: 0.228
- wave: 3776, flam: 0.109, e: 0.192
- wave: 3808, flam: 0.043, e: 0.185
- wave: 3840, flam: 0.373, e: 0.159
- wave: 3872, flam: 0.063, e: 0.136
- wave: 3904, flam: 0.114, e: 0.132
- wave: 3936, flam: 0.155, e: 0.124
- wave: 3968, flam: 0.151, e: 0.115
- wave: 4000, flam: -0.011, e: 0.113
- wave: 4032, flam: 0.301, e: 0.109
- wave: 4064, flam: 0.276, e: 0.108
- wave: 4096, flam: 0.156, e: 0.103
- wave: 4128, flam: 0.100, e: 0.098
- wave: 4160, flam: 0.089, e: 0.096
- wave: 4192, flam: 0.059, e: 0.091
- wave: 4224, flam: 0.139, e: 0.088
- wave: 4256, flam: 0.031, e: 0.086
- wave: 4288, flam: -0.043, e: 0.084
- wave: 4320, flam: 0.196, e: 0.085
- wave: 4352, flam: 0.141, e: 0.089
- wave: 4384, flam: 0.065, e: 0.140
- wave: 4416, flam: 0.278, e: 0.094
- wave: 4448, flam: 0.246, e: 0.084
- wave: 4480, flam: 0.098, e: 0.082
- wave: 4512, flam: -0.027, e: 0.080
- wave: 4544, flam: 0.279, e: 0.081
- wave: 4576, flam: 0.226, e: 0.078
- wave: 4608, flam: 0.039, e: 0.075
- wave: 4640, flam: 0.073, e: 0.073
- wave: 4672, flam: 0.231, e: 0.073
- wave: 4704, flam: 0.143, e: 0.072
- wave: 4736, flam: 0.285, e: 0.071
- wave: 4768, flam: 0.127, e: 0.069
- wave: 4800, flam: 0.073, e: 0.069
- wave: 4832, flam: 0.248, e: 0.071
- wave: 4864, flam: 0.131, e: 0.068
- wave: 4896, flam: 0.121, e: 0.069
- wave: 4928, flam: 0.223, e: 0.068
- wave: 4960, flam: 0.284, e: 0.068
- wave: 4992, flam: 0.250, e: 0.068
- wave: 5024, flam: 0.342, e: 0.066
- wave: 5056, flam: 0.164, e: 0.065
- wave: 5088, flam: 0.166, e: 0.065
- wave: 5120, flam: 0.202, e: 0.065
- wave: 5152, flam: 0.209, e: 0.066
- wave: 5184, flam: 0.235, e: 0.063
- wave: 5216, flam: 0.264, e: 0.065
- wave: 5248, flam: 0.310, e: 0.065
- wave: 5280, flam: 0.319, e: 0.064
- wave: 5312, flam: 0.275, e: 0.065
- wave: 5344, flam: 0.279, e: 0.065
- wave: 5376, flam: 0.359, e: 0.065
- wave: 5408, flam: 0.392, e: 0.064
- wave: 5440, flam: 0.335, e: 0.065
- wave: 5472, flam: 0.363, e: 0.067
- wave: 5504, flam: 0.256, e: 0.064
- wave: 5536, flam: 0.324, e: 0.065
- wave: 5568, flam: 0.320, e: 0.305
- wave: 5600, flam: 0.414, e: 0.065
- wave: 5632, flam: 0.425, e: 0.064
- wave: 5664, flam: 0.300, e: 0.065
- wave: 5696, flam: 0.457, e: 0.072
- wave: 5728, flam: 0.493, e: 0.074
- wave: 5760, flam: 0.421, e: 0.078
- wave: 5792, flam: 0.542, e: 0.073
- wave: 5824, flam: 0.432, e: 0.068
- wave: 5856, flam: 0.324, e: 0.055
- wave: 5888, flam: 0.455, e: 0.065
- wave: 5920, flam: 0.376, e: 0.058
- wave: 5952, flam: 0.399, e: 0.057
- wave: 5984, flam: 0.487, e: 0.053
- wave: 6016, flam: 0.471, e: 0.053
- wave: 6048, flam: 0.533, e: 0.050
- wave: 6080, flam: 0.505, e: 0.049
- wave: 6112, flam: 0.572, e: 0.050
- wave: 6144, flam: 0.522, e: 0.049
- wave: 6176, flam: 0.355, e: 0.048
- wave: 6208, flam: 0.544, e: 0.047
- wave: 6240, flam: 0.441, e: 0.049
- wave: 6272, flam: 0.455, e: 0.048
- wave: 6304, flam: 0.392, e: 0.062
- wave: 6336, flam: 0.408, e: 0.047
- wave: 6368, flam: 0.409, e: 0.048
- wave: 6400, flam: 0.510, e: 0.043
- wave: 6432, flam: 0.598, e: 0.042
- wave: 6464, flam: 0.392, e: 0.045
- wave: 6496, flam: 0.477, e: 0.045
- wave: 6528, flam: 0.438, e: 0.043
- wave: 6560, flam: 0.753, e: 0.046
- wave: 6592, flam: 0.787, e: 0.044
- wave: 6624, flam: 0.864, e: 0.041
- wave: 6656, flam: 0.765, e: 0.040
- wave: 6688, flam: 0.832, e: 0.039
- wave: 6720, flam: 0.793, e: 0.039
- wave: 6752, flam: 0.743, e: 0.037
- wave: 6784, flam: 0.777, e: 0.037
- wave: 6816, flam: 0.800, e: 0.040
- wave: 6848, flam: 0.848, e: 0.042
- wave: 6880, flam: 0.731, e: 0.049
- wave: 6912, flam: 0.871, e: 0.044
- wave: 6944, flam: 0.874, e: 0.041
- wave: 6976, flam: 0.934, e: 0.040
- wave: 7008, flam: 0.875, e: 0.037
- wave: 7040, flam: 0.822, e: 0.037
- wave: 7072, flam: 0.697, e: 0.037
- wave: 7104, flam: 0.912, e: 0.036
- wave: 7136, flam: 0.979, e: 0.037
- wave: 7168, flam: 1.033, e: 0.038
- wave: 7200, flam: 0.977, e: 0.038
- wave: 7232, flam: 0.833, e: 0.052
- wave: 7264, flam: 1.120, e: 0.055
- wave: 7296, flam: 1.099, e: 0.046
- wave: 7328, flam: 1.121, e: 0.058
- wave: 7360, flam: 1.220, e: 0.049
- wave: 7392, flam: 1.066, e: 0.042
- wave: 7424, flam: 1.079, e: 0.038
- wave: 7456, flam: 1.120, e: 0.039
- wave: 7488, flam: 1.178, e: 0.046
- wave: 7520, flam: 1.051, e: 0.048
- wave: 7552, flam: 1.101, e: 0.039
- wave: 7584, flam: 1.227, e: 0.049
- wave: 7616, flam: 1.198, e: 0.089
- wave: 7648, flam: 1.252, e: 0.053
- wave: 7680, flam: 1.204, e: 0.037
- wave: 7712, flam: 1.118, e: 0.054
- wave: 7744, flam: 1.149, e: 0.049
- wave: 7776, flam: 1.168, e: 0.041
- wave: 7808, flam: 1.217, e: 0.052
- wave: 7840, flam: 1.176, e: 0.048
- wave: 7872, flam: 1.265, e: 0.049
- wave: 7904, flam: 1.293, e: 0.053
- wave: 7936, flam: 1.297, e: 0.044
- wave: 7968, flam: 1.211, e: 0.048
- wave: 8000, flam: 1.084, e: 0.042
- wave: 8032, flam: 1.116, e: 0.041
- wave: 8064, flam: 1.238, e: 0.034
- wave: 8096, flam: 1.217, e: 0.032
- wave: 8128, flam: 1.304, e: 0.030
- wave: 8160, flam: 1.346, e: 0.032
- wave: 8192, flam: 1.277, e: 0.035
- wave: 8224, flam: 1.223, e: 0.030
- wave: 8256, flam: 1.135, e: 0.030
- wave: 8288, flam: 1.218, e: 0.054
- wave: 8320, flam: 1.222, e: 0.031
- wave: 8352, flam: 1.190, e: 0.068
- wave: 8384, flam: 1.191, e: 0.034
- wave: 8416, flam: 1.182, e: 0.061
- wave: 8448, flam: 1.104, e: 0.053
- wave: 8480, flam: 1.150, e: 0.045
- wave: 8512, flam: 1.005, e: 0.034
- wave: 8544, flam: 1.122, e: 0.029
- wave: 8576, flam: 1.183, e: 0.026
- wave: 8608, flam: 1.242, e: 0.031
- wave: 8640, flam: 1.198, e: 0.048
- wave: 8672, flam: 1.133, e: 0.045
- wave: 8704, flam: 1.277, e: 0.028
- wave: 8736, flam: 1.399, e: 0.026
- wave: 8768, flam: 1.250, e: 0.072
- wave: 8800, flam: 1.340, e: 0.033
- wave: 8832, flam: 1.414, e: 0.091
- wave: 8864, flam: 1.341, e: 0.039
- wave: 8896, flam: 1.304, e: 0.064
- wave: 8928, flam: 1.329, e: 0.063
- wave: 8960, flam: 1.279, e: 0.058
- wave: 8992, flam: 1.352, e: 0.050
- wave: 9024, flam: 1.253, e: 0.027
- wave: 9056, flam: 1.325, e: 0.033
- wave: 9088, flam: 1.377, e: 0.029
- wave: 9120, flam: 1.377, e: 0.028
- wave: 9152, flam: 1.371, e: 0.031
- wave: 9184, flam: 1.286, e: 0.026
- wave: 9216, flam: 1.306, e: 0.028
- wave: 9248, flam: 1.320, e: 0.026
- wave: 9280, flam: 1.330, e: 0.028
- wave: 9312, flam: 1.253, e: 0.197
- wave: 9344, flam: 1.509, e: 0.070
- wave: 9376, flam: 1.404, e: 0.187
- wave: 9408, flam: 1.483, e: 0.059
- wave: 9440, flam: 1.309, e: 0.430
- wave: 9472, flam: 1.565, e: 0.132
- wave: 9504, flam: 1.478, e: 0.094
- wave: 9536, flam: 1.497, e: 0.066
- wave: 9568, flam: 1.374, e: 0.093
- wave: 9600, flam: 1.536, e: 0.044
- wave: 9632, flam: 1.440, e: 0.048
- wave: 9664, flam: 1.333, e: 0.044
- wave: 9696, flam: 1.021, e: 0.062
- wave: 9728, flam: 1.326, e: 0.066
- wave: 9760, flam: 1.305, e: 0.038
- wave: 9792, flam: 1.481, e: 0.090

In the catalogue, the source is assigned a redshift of 0.65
